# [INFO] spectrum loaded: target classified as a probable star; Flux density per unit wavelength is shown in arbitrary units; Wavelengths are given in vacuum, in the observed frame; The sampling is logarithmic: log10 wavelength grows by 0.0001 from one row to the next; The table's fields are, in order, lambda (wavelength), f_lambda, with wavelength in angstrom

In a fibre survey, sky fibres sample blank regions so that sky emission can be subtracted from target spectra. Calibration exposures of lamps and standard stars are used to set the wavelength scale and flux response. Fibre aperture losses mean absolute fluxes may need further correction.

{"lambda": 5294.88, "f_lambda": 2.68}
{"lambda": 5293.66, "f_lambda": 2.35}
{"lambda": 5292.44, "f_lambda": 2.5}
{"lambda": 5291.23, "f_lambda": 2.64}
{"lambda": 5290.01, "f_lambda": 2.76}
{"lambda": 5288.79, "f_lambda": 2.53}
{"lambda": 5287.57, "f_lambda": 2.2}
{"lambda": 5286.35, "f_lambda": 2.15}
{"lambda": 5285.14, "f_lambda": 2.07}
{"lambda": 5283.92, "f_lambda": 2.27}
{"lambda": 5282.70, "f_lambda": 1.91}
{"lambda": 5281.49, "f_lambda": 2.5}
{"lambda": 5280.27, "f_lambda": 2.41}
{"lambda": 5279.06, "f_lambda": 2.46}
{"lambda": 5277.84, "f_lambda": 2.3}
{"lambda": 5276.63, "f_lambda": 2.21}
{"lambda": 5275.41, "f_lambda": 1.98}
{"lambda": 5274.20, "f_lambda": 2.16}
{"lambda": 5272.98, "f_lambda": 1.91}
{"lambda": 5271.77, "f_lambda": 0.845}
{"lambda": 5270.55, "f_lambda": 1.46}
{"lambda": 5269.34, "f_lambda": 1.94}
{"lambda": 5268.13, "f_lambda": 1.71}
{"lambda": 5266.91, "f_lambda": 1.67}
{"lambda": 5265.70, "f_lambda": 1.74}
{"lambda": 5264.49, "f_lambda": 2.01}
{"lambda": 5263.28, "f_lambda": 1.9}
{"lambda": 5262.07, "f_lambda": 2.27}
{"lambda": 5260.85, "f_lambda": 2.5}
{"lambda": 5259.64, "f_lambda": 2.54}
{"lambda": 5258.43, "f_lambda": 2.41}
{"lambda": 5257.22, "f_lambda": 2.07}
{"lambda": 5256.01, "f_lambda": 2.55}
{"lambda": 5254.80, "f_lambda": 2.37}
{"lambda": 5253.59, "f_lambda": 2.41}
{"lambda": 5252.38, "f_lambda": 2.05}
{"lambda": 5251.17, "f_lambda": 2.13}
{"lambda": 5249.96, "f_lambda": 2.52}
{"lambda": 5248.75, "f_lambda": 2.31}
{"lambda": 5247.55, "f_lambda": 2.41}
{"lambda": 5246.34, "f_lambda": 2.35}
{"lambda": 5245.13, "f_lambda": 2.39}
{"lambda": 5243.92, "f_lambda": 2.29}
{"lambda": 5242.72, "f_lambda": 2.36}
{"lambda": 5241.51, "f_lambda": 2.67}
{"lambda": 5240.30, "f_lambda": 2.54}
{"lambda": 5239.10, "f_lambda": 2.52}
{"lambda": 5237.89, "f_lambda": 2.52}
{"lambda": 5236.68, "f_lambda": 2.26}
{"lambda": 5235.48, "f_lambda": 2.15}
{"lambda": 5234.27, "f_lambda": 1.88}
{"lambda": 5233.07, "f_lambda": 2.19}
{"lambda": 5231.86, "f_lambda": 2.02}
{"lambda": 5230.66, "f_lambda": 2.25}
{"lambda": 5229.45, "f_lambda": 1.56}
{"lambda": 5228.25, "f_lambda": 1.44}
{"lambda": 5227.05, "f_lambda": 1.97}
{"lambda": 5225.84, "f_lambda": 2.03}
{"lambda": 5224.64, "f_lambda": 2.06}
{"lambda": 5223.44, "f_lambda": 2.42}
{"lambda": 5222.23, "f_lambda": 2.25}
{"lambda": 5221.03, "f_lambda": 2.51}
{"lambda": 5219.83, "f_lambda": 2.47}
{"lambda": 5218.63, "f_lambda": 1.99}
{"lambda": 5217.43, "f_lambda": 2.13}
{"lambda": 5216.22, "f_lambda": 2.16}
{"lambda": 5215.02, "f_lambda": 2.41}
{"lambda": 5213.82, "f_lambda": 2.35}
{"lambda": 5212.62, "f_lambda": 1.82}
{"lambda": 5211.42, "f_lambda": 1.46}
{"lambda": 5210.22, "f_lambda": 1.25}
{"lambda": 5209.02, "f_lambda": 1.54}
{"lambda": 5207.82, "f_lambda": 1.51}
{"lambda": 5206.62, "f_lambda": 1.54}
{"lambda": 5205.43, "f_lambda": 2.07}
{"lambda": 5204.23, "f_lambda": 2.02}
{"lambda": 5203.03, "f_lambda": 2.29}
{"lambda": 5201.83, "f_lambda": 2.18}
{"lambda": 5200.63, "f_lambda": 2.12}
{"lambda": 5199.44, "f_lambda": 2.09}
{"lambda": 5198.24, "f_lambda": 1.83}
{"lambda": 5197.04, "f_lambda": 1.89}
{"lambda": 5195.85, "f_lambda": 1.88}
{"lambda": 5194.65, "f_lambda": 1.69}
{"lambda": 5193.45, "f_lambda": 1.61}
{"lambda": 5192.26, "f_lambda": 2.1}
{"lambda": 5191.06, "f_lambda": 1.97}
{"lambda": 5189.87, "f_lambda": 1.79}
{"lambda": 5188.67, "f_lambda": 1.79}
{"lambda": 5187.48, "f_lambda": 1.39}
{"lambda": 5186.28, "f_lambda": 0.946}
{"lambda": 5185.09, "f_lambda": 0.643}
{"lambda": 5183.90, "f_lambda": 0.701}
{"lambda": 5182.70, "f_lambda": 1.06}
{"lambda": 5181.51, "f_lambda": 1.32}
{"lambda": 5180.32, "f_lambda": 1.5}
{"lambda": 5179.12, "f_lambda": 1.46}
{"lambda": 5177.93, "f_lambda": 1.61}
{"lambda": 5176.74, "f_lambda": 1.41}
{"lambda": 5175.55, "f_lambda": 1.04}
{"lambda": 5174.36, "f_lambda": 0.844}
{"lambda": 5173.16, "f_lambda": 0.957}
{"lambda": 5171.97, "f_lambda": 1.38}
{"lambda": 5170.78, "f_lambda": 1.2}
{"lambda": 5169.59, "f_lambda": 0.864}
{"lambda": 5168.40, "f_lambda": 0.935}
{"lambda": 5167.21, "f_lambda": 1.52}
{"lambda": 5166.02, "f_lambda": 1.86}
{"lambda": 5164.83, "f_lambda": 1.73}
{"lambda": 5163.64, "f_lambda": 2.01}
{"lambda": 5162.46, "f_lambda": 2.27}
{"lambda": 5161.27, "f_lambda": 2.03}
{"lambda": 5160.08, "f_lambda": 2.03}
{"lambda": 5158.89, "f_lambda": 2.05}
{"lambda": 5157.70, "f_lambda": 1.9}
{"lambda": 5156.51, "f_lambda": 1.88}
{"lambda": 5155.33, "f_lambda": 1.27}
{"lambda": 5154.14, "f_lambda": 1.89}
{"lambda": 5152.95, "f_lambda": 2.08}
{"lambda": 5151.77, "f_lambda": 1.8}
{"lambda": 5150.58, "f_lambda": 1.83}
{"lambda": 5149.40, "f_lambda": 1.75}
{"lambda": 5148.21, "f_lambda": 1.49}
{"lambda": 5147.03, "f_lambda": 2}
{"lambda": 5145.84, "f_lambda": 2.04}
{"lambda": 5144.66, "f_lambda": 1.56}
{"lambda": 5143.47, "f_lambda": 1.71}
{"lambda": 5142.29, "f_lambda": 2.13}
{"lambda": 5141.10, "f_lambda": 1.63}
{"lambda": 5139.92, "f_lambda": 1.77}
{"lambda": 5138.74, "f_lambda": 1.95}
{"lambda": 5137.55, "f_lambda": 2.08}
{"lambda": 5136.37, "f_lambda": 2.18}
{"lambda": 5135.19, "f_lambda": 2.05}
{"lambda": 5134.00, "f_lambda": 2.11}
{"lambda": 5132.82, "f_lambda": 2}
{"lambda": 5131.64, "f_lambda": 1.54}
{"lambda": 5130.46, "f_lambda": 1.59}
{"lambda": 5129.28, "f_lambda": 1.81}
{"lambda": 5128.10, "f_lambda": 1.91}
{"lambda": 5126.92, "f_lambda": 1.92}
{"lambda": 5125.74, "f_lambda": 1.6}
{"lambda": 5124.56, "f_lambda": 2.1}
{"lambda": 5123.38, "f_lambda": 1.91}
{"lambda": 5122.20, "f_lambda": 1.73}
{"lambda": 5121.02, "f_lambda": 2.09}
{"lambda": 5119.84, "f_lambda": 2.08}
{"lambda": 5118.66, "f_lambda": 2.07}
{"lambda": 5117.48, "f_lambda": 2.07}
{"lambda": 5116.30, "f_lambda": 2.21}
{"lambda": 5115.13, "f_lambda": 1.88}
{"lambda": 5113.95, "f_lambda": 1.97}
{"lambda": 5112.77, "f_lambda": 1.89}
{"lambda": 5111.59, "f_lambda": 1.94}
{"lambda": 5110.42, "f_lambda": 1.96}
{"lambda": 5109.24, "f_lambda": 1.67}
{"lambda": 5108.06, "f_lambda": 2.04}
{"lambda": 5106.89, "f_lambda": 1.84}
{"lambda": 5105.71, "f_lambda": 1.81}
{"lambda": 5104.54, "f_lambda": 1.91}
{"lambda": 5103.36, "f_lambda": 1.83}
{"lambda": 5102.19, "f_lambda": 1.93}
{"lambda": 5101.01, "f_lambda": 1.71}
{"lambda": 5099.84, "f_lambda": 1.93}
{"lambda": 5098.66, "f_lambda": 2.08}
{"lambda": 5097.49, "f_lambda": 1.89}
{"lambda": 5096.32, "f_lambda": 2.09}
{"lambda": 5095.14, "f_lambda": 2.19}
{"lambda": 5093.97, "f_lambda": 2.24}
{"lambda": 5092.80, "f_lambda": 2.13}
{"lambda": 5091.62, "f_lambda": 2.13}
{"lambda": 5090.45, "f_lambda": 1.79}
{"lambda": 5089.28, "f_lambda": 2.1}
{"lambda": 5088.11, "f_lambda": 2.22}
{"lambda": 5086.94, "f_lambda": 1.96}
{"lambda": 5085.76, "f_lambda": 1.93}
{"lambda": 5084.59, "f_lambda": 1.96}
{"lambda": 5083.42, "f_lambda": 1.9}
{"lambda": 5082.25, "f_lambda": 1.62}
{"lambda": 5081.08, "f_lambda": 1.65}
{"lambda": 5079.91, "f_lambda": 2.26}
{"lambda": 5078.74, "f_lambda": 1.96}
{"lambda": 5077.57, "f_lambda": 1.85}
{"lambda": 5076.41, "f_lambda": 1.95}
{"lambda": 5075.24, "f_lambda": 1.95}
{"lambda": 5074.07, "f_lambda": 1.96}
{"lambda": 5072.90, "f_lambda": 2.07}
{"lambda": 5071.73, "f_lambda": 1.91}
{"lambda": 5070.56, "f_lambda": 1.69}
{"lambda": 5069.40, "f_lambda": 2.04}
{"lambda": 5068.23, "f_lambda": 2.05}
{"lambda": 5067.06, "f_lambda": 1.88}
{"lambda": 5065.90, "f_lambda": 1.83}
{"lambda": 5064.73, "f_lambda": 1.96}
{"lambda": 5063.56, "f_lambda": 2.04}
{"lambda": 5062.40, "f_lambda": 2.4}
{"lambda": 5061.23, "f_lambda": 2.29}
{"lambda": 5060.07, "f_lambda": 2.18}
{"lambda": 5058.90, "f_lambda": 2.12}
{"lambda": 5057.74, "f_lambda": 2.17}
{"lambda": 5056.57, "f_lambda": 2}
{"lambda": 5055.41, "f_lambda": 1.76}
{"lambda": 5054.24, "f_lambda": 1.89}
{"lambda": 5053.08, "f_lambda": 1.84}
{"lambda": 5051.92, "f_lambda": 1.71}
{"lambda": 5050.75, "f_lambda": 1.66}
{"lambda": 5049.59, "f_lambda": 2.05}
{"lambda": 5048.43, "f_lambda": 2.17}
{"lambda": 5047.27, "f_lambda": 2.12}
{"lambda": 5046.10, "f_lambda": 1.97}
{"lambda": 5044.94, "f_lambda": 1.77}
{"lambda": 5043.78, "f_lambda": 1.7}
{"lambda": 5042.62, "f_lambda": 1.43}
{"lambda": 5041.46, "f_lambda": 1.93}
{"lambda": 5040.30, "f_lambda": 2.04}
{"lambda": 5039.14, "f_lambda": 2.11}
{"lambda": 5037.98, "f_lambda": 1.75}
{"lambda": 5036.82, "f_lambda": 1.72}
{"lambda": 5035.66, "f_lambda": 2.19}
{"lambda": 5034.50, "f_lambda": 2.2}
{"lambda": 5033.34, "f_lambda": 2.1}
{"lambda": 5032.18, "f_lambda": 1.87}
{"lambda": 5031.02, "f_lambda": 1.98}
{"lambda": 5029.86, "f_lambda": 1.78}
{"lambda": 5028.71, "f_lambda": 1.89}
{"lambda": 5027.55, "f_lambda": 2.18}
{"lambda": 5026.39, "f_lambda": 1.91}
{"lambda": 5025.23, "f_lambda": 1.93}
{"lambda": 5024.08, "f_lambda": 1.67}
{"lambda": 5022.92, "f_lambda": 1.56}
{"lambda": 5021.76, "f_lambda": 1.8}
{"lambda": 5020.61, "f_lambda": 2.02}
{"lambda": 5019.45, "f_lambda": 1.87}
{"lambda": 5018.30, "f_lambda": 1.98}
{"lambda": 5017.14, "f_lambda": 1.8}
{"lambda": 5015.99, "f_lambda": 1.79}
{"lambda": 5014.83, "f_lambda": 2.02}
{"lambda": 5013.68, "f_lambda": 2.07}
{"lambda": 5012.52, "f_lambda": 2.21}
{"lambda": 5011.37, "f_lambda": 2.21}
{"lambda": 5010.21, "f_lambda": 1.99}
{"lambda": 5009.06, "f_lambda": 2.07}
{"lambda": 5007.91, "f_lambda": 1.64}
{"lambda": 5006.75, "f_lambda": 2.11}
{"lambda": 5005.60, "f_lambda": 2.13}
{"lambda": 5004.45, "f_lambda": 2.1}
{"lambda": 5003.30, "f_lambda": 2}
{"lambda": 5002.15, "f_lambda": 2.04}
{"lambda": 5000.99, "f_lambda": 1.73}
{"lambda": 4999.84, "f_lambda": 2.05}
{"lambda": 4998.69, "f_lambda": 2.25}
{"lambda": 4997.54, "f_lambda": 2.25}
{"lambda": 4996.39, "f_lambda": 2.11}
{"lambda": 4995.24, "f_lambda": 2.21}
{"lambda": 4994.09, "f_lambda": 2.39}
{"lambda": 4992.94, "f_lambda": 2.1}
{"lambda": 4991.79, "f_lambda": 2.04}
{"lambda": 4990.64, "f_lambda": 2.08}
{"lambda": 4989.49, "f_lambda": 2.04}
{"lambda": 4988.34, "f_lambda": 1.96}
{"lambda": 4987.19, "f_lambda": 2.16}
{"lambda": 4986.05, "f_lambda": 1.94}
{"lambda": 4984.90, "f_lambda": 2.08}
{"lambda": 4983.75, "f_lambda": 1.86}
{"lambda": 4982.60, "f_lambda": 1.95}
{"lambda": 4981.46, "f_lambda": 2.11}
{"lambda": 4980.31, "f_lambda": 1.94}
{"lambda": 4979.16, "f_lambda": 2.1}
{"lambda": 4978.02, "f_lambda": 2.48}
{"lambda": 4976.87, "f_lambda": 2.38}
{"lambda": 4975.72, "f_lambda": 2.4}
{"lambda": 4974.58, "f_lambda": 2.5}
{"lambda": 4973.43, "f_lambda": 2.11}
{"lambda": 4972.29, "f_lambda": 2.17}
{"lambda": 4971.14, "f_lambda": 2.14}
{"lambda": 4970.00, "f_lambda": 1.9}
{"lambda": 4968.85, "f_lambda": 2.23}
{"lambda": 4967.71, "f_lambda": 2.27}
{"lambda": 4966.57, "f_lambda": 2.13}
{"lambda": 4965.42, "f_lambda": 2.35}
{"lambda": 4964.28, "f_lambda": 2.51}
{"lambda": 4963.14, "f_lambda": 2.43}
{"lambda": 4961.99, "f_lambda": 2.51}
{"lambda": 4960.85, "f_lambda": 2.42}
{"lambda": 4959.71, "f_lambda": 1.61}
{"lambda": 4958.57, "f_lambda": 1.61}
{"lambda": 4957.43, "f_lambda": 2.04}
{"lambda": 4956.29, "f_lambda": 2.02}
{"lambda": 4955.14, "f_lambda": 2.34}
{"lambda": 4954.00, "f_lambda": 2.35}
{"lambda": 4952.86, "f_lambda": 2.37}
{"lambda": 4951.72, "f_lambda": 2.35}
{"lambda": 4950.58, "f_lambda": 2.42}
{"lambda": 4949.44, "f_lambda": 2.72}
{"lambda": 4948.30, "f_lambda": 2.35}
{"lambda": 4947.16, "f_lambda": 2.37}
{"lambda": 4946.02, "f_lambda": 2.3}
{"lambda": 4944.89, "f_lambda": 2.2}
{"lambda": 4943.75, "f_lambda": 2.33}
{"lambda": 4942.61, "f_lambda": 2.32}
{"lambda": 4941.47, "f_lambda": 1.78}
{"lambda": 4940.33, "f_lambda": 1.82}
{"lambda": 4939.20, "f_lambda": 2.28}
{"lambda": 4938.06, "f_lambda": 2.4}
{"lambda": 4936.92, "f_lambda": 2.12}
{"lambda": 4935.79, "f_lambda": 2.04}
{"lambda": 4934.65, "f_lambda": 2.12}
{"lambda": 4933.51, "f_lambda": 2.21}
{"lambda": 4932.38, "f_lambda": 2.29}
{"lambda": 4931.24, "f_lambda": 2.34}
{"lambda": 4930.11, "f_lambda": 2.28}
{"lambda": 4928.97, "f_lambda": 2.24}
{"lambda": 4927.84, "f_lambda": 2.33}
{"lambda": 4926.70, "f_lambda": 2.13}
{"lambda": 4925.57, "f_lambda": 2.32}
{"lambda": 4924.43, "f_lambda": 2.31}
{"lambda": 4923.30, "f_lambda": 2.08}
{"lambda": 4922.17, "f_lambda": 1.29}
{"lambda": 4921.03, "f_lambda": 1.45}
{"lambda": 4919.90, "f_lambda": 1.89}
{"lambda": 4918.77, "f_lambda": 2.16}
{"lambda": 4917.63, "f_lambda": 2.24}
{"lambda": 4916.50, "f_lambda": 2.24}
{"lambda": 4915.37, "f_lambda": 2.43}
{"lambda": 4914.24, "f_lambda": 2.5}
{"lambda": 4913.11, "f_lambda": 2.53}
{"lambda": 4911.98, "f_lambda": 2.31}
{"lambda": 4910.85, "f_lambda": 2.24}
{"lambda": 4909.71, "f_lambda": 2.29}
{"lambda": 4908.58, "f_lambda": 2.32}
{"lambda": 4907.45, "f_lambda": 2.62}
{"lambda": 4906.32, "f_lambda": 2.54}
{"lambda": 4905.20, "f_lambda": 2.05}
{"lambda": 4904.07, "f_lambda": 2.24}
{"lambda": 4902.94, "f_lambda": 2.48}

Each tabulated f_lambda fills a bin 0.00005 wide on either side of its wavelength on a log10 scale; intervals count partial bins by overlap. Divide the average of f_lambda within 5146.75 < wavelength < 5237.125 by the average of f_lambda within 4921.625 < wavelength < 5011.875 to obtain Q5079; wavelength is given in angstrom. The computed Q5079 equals 0.81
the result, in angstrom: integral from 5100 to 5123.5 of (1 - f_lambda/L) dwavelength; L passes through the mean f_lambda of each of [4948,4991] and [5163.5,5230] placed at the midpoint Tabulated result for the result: -0.6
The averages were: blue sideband 2.19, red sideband 1.69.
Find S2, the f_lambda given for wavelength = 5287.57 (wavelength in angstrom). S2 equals 2.2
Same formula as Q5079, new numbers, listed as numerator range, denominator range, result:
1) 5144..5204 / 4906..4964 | 0.74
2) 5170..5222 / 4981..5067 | 0.84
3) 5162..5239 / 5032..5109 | 0.90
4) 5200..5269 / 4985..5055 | 1.08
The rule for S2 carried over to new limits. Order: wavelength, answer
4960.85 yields 2.42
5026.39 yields 1.91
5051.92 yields 1.71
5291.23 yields 2.64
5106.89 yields 1.84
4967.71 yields 2.27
